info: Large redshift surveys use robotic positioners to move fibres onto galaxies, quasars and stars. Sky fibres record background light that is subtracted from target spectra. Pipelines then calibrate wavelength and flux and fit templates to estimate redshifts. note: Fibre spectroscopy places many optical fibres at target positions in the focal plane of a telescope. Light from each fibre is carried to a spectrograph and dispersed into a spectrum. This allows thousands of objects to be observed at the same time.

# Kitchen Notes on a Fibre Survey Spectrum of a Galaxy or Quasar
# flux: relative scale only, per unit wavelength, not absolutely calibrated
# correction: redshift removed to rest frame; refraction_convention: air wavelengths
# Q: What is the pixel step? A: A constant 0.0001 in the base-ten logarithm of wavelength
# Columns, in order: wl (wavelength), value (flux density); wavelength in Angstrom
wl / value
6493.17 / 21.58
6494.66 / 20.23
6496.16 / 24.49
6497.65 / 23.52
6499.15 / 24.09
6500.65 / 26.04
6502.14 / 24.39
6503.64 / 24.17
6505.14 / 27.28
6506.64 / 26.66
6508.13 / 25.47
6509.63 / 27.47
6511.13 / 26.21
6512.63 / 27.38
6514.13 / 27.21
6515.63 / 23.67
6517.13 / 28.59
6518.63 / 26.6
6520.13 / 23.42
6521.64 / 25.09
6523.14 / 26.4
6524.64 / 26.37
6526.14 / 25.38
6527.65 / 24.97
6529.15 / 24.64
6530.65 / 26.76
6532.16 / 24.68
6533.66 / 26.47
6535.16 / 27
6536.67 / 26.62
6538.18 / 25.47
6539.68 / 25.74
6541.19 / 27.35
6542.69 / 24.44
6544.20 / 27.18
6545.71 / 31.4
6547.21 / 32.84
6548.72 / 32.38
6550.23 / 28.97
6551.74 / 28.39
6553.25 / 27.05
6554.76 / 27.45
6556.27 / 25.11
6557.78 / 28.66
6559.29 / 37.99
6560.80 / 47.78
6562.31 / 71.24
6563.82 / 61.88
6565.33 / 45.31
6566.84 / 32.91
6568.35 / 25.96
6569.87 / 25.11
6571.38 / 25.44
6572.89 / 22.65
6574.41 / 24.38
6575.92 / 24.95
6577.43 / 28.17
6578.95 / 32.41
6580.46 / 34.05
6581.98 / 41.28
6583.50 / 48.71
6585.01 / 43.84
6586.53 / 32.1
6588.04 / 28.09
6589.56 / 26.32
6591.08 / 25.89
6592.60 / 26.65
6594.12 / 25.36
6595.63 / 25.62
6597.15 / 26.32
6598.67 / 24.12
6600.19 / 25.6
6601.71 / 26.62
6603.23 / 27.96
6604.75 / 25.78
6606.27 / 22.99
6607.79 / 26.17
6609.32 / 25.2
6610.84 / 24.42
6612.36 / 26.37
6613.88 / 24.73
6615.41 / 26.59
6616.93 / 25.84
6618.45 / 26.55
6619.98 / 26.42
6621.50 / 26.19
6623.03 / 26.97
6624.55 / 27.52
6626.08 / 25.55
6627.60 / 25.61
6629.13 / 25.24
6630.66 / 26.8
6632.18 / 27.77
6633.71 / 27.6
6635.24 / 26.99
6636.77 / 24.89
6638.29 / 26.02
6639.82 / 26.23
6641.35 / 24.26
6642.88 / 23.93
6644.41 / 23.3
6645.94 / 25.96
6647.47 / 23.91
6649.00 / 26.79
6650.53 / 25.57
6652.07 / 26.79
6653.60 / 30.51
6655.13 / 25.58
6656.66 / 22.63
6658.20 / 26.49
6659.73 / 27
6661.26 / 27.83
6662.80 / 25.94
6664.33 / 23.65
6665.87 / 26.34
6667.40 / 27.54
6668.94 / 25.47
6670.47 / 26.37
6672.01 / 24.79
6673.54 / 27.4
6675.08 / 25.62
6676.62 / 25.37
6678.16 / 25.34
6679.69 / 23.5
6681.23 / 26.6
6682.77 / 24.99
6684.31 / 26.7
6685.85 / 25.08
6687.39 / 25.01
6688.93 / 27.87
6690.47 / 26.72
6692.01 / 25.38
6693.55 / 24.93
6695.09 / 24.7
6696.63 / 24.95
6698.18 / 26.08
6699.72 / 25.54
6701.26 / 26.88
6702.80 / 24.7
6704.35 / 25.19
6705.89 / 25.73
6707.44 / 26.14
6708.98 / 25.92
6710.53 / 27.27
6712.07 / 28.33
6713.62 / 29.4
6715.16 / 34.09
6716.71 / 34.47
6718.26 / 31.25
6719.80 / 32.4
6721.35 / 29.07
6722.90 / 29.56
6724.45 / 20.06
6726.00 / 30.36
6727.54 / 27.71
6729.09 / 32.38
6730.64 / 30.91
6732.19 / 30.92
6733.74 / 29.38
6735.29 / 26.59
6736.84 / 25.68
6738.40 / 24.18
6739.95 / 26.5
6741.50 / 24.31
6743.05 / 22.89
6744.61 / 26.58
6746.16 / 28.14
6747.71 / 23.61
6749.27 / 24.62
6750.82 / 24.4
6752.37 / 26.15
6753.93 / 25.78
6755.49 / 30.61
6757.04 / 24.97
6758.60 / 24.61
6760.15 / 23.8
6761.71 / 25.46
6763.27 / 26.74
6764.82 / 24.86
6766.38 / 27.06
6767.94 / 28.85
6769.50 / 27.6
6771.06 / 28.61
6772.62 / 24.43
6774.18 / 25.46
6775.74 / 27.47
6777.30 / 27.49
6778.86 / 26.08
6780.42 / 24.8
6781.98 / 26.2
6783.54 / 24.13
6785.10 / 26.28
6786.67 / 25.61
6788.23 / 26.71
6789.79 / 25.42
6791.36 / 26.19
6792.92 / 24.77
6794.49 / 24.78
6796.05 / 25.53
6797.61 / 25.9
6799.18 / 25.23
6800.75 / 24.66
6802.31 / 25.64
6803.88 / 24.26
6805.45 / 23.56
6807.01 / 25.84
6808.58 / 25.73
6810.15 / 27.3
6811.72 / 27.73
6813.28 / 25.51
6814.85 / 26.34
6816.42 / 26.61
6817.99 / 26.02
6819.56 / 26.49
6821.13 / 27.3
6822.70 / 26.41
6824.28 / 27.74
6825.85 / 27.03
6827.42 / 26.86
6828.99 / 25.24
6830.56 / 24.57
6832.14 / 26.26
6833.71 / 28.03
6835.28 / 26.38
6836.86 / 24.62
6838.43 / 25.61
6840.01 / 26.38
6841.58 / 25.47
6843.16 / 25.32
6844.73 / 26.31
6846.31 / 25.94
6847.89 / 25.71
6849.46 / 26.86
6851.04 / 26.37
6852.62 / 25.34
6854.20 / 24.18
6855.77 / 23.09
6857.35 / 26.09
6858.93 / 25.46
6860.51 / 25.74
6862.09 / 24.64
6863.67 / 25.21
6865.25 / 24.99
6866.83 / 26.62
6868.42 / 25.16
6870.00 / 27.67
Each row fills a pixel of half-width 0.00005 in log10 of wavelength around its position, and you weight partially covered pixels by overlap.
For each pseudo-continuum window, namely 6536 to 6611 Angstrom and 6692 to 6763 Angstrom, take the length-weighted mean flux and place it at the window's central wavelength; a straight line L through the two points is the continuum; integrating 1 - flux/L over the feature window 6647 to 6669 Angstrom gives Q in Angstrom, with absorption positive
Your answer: 2.0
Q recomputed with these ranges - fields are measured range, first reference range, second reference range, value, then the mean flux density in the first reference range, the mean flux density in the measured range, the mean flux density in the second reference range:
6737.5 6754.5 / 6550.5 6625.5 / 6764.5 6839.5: 1.26 Angstrom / 30.4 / 25.2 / 26.1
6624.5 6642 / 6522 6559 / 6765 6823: 0.43 Angstrom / 27.3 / 26.2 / 26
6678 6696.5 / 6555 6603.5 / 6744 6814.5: 2.23 Angstrom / 32.8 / 25.6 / 25.9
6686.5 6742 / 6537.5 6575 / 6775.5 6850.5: 1.87 Angstrom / 32.6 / 27.5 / 26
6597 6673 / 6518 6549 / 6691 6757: 2.89 Angstrom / 26.6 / 25.9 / 27.2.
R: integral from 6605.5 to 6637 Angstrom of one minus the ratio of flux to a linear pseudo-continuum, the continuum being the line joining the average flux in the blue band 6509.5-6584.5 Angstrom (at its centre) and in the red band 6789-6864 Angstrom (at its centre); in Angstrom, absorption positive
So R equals 3.4 Angstrom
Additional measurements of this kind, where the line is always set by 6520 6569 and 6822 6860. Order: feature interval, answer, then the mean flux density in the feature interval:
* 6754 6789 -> 1.1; 26.3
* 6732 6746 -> 0.7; 26.2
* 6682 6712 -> 2.7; 25.8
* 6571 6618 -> 3.2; 28.2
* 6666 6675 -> 0.8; 26.3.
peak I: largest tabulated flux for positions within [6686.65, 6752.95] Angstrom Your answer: 34.47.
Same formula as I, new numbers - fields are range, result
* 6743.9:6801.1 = 30.61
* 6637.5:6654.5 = 30.51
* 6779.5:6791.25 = 26.71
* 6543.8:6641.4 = 71.24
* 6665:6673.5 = 27.54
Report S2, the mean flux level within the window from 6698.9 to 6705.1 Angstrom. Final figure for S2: 25.6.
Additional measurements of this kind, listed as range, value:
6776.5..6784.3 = 25.8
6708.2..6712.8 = 27.2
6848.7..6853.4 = 26.2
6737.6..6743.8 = 24.5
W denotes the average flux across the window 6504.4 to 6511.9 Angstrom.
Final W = 26.6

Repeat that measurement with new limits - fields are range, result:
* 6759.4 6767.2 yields 25.6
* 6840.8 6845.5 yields 25.7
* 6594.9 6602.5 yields 25.7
